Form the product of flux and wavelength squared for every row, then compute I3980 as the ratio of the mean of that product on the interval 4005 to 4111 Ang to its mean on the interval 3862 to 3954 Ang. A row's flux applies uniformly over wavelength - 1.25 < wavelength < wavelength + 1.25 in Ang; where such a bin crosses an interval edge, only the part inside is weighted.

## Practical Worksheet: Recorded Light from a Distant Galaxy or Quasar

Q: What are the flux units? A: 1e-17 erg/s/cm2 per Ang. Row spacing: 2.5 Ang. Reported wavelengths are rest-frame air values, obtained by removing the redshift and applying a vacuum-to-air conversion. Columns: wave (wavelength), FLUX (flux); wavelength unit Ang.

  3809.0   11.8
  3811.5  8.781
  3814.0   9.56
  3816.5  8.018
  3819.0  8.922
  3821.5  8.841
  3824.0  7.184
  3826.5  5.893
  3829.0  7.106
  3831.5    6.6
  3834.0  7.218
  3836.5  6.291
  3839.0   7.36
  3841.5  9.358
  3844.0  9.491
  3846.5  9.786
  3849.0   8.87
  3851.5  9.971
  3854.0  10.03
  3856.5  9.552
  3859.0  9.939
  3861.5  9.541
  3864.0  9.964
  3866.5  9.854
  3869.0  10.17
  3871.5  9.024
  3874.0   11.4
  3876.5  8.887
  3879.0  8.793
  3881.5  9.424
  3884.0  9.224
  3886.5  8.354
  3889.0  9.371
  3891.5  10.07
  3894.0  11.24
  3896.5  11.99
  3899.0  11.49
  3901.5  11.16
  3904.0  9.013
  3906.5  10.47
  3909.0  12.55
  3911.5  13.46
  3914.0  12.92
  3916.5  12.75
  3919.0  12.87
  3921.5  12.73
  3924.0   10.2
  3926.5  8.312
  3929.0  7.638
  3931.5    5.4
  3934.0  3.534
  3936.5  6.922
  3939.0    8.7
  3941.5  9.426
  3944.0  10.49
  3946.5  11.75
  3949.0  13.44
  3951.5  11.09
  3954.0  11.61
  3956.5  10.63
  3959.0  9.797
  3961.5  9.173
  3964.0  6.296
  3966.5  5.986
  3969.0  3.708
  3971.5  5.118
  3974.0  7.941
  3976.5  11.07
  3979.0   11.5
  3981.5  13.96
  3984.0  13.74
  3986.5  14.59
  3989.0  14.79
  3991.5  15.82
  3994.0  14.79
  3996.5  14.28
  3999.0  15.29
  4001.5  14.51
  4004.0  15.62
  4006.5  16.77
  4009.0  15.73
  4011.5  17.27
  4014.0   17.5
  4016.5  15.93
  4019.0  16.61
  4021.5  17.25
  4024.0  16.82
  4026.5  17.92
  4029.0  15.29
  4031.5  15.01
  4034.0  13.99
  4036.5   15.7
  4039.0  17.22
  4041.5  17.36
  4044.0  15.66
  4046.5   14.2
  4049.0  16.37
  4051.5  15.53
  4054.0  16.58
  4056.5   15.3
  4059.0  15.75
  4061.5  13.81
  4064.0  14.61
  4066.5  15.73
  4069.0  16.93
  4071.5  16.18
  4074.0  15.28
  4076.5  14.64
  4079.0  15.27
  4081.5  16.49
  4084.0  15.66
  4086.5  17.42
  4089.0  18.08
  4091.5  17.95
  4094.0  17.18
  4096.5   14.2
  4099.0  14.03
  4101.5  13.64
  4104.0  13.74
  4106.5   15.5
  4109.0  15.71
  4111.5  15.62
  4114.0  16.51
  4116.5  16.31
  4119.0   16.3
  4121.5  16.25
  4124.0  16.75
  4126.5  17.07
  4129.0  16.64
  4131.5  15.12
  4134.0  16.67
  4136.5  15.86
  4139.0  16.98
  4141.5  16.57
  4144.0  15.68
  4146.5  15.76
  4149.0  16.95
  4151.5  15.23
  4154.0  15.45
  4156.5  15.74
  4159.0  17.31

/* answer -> 1.69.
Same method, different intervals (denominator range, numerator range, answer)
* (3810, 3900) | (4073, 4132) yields 1.98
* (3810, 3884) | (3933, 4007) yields 1.33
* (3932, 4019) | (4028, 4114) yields 1.39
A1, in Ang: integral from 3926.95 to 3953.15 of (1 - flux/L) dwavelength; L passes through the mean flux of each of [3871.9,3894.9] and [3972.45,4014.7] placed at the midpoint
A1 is 7.00 Ang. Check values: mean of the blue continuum 9.59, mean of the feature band 8.87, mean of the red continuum 14.3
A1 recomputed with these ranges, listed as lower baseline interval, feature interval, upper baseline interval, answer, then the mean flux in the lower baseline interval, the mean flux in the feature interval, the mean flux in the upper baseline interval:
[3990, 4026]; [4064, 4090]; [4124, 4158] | 0.1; 16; 16.1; 16.2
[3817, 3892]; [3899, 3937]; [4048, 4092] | 2.7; 8.86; 10.1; 15.9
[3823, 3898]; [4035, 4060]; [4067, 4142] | -2.7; 9.08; 15.9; 16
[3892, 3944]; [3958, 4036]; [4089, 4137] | -4.9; 10.1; 13.4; 15.9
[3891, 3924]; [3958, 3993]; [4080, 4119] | 7.9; 11.7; 10.3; 15.9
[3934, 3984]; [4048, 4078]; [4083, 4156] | -4.1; 9.36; 15.6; 16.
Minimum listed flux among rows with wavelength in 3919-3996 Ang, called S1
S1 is 3.534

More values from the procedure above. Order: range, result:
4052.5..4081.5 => 13.81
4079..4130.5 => 13.64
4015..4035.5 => 13.99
